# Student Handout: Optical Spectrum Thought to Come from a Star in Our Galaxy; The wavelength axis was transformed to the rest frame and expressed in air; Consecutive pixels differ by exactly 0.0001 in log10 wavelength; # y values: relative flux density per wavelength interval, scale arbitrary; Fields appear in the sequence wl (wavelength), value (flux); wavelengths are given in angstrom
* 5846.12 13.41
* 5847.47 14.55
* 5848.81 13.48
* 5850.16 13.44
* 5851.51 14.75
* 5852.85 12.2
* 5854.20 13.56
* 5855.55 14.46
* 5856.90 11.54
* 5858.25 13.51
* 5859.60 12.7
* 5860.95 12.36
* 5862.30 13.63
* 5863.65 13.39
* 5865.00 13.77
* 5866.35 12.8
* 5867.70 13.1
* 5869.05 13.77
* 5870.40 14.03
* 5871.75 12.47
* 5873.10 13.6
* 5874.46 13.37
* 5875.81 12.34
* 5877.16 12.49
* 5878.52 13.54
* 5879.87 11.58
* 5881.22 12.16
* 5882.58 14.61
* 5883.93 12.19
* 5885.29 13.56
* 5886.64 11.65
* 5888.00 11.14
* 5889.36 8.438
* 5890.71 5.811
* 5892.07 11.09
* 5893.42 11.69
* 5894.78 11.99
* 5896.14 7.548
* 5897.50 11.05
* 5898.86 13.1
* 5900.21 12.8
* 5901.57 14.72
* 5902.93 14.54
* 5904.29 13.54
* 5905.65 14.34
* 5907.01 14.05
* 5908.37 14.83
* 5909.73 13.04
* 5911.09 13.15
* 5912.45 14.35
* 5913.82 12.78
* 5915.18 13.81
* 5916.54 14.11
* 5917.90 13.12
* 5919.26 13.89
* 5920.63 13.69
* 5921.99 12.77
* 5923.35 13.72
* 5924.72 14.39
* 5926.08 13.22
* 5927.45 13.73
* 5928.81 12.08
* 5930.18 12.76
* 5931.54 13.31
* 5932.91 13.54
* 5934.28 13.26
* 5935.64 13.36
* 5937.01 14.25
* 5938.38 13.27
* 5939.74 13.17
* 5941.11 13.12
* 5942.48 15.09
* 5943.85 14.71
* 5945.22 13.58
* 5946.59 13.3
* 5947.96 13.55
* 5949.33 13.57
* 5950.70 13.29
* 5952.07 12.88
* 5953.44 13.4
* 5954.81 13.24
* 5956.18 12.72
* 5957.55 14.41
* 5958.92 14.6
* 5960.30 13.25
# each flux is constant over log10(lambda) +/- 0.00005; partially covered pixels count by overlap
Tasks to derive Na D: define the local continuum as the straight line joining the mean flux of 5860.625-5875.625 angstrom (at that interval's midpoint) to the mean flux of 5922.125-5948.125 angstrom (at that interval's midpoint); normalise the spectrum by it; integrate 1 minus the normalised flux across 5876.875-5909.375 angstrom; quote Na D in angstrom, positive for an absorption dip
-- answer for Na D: 2.89 angstrom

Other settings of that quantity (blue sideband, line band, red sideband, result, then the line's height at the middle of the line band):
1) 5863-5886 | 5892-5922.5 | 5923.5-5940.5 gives 0.4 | 13.3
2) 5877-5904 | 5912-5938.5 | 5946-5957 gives -1.8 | 12.6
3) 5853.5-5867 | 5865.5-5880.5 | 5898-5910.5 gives 0.4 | 13.4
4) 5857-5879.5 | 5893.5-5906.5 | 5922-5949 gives 0.7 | 13.3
